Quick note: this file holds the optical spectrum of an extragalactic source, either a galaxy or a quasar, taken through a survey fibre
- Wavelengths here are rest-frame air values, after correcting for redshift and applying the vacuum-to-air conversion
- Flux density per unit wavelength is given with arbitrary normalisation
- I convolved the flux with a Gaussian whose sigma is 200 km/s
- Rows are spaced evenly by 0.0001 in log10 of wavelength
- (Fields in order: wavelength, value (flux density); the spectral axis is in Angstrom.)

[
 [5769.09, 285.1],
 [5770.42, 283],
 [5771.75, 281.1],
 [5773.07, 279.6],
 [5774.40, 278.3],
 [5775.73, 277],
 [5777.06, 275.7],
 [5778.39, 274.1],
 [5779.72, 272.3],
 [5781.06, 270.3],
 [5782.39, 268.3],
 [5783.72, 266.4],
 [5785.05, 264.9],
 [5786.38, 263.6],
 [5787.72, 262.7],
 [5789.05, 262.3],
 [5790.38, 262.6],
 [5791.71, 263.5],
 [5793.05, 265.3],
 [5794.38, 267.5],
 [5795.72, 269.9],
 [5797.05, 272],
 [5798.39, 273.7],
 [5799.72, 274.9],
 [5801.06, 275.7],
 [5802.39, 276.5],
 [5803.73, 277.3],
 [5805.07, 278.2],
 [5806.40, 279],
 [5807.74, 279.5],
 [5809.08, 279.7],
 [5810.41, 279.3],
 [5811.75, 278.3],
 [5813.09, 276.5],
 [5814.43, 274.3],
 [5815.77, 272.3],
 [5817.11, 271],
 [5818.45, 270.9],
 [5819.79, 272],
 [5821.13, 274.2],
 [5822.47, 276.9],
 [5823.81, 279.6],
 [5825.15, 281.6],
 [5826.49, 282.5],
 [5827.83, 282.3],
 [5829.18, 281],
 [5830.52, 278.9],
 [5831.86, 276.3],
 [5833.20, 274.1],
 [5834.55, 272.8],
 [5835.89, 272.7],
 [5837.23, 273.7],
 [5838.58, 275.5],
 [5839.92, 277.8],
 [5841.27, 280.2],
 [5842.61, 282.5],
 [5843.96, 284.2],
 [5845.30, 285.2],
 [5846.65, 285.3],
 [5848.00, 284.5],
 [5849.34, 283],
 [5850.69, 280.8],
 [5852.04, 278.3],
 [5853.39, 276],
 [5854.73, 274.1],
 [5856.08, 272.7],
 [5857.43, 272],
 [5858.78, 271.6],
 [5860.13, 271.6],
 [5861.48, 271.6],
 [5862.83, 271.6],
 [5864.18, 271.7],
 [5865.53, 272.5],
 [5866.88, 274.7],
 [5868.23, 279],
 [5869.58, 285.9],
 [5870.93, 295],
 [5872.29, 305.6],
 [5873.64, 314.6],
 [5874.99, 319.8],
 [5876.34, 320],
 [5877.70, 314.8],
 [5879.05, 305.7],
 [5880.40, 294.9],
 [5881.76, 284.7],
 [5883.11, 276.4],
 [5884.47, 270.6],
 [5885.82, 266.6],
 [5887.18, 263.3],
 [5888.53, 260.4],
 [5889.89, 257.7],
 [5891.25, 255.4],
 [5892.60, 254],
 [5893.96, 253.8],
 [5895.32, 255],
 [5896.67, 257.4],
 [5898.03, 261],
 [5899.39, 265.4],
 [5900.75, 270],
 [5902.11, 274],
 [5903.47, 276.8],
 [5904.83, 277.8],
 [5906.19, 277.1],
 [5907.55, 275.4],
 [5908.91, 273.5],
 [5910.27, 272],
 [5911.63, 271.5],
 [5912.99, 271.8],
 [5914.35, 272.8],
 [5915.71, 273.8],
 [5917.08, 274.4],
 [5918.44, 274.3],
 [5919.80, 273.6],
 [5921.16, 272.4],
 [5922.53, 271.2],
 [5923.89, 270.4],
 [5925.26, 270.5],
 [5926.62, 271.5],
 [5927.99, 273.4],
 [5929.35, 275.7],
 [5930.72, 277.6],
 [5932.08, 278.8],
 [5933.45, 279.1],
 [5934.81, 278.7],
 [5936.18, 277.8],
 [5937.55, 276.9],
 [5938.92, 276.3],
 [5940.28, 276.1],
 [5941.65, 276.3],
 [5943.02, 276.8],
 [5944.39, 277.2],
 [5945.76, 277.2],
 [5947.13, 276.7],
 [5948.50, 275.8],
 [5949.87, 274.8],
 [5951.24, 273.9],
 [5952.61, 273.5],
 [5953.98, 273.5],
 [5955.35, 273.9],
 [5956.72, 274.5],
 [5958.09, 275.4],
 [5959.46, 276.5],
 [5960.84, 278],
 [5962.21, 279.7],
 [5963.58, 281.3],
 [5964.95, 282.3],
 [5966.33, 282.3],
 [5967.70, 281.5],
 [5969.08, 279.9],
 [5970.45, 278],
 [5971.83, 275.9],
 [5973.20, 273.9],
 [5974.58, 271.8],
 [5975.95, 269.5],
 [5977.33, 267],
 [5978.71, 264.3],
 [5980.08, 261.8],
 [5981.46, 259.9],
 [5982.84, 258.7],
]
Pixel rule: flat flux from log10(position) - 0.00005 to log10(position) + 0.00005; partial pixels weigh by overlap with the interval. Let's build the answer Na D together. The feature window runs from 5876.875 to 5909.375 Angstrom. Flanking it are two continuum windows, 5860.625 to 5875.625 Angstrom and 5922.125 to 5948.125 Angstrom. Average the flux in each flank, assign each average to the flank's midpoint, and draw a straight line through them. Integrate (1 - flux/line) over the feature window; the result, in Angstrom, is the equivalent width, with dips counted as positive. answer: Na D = 1.3 Angstrom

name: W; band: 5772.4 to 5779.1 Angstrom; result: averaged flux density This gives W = 277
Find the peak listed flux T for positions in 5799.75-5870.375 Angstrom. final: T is 285.9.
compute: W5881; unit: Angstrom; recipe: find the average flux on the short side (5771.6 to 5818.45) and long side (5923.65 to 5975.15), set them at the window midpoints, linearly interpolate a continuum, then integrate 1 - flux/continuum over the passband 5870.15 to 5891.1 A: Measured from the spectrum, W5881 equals -1.1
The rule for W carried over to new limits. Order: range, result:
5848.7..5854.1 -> 279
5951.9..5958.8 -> 274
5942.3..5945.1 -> 277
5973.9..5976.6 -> 271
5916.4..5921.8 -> 274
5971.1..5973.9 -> 275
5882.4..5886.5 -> 271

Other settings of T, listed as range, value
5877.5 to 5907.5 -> 314.8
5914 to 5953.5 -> 279.1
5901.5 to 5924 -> 277.8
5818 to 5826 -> 281.6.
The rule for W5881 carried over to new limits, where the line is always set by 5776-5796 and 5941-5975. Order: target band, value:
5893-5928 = 0.5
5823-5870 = -1.2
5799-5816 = -0.5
